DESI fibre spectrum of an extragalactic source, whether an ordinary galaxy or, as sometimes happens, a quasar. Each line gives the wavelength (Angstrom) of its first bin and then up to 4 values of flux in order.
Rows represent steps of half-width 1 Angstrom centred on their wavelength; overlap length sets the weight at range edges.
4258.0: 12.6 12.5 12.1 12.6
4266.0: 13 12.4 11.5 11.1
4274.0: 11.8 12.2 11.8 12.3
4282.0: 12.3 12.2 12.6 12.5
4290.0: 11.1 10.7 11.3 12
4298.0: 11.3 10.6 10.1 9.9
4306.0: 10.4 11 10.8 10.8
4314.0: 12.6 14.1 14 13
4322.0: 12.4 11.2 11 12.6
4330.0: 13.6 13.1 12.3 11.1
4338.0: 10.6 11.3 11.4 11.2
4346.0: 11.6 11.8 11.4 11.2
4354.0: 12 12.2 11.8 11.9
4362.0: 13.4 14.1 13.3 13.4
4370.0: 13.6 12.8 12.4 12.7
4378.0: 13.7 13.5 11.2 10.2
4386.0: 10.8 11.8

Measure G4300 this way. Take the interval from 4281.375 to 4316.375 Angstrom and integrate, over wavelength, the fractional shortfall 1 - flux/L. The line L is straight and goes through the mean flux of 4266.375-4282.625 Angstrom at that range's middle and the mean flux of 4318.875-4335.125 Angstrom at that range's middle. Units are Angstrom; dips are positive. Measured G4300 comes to 2.18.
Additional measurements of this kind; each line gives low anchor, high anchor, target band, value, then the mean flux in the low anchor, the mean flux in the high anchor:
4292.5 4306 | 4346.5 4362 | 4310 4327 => -1.7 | 10.8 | 11.9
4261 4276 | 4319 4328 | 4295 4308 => 1.4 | 12.1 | 12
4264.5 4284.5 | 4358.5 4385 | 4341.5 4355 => 1.2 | 12.1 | 12.8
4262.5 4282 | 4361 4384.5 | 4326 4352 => 1.8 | 12.1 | 12.9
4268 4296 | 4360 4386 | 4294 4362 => 3.1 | 11.8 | 12.7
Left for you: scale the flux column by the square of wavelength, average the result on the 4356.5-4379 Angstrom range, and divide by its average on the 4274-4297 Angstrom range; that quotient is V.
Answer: 1.13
